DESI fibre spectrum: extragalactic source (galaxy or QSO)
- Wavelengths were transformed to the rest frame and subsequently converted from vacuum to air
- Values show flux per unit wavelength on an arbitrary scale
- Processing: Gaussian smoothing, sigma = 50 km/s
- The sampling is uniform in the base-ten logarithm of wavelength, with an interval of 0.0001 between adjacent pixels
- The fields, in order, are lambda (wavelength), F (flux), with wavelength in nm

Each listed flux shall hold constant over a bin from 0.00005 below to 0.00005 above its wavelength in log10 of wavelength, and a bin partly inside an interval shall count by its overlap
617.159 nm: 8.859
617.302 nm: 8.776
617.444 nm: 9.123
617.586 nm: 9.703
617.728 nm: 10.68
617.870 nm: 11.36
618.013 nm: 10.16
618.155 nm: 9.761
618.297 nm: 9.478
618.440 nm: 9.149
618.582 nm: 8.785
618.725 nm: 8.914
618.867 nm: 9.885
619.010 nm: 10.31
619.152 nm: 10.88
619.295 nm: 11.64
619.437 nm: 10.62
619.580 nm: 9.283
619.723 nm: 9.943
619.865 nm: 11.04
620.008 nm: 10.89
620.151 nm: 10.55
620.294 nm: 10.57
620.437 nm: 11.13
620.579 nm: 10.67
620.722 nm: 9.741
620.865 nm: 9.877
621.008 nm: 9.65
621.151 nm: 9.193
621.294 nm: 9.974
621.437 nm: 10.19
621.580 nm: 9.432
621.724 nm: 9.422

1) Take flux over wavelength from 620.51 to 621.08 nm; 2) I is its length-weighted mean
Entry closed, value 9.98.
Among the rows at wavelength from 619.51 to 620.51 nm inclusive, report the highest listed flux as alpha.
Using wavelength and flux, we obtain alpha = 11.13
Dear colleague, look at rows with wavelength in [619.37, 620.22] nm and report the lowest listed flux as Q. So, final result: 9.283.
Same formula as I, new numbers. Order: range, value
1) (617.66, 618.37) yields 10.3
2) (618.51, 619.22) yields 9.75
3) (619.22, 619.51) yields 11.1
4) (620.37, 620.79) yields 10.5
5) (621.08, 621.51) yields 9.79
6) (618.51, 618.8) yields 8.88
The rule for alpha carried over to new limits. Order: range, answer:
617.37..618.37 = 11.36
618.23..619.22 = 10.88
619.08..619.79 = 11.64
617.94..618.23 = 10.16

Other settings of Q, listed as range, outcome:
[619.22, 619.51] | 10.62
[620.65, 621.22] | 9.193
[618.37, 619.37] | 8.785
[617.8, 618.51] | 9.149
